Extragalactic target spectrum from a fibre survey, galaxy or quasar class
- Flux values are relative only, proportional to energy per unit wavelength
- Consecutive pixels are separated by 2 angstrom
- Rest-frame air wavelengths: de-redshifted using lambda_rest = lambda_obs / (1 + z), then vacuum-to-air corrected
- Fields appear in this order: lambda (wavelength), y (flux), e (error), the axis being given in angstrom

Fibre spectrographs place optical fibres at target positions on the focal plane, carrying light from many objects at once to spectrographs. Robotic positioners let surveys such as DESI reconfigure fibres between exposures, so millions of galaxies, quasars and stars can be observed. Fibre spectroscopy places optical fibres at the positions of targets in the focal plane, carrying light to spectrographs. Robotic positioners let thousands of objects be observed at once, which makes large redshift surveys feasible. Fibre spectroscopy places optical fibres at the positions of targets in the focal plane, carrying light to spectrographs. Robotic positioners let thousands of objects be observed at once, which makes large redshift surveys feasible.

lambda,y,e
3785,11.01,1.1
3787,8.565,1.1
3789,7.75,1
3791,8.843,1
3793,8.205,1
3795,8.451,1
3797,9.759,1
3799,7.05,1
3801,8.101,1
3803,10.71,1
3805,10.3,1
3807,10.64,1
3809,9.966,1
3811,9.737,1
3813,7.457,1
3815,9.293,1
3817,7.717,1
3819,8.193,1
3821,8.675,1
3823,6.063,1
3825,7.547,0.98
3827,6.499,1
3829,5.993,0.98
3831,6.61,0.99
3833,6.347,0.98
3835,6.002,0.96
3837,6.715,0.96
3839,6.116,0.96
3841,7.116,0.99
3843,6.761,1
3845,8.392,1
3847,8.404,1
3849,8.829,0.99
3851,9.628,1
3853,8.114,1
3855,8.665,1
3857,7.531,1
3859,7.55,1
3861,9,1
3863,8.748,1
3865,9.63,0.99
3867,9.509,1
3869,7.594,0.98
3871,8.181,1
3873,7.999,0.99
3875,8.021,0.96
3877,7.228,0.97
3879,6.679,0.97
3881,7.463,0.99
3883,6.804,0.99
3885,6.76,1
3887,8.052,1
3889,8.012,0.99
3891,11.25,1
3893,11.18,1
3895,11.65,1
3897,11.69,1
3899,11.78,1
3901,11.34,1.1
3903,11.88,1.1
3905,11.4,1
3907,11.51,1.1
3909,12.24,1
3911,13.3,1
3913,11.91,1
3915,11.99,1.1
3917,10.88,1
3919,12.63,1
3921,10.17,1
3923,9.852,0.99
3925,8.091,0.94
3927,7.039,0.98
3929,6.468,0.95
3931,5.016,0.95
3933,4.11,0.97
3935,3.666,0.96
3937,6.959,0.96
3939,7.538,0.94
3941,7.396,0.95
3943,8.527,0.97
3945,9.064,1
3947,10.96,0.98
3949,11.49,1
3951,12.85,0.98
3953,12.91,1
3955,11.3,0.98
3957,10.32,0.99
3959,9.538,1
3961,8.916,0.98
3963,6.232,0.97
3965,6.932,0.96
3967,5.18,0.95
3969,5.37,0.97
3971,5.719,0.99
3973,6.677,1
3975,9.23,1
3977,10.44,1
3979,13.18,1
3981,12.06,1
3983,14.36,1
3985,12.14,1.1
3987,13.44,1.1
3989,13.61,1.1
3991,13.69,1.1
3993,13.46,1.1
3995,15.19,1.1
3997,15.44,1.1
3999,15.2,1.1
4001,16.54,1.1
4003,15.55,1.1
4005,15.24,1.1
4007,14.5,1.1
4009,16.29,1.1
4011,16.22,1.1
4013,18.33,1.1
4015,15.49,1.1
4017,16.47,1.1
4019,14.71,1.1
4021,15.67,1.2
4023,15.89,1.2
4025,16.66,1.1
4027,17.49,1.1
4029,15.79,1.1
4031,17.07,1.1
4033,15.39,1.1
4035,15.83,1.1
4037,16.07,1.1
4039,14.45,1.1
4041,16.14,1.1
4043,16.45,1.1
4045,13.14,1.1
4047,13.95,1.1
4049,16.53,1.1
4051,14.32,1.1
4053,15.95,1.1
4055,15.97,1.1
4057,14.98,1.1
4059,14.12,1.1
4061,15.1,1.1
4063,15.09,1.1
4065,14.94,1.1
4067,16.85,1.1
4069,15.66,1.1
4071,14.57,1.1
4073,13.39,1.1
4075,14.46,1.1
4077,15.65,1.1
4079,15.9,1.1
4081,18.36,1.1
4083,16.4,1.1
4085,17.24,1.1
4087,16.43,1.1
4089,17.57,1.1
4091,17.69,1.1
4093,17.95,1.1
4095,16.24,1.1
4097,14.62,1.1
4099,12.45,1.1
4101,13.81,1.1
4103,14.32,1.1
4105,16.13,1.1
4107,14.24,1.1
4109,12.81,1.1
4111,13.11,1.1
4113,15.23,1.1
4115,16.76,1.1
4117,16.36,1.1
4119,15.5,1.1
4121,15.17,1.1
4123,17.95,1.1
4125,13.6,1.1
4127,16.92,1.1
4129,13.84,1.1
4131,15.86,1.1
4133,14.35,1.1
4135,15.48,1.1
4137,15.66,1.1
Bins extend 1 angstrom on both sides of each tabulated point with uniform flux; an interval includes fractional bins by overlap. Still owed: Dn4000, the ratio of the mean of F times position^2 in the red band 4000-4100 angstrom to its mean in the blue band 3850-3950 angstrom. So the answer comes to 1.87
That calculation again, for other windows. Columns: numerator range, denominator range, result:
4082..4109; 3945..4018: 1.36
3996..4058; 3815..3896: 2.16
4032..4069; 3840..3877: 2.04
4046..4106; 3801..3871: 2.16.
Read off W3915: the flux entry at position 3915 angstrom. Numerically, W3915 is 11.99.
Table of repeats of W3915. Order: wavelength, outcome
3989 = 13.61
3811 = 9.737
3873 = 7.999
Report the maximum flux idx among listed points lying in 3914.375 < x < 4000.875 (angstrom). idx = 15.44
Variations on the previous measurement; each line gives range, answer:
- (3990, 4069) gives 18.33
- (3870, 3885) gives 8.181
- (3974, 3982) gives 13.18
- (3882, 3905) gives 11.88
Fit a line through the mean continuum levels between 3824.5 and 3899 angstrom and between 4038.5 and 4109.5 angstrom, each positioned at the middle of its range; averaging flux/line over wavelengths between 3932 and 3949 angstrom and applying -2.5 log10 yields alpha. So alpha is 0.40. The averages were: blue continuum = 8.11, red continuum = 15.4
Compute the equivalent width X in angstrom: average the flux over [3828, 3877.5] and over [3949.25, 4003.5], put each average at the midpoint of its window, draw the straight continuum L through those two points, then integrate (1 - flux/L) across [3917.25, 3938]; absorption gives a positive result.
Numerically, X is 4.89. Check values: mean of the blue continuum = 7.79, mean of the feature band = 7.53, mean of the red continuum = 11.3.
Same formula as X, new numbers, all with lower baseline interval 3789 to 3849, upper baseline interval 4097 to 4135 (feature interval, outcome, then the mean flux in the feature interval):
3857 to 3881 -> 2.7 angstrom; 8.14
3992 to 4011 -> -4.8 angstrom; 15.3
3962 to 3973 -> 5.3 angstrom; 5.96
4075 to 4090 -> -2.6 angstrom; 16.6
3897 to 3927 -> -3.2 angstrom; 11.2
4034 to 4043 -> -1.8 angstrom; 15.7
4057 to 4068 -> -1.2 angstrom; 15.2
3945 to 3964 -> 1.2 angstrom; 10.4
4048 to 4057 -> -1.5 angstrom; 15.6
